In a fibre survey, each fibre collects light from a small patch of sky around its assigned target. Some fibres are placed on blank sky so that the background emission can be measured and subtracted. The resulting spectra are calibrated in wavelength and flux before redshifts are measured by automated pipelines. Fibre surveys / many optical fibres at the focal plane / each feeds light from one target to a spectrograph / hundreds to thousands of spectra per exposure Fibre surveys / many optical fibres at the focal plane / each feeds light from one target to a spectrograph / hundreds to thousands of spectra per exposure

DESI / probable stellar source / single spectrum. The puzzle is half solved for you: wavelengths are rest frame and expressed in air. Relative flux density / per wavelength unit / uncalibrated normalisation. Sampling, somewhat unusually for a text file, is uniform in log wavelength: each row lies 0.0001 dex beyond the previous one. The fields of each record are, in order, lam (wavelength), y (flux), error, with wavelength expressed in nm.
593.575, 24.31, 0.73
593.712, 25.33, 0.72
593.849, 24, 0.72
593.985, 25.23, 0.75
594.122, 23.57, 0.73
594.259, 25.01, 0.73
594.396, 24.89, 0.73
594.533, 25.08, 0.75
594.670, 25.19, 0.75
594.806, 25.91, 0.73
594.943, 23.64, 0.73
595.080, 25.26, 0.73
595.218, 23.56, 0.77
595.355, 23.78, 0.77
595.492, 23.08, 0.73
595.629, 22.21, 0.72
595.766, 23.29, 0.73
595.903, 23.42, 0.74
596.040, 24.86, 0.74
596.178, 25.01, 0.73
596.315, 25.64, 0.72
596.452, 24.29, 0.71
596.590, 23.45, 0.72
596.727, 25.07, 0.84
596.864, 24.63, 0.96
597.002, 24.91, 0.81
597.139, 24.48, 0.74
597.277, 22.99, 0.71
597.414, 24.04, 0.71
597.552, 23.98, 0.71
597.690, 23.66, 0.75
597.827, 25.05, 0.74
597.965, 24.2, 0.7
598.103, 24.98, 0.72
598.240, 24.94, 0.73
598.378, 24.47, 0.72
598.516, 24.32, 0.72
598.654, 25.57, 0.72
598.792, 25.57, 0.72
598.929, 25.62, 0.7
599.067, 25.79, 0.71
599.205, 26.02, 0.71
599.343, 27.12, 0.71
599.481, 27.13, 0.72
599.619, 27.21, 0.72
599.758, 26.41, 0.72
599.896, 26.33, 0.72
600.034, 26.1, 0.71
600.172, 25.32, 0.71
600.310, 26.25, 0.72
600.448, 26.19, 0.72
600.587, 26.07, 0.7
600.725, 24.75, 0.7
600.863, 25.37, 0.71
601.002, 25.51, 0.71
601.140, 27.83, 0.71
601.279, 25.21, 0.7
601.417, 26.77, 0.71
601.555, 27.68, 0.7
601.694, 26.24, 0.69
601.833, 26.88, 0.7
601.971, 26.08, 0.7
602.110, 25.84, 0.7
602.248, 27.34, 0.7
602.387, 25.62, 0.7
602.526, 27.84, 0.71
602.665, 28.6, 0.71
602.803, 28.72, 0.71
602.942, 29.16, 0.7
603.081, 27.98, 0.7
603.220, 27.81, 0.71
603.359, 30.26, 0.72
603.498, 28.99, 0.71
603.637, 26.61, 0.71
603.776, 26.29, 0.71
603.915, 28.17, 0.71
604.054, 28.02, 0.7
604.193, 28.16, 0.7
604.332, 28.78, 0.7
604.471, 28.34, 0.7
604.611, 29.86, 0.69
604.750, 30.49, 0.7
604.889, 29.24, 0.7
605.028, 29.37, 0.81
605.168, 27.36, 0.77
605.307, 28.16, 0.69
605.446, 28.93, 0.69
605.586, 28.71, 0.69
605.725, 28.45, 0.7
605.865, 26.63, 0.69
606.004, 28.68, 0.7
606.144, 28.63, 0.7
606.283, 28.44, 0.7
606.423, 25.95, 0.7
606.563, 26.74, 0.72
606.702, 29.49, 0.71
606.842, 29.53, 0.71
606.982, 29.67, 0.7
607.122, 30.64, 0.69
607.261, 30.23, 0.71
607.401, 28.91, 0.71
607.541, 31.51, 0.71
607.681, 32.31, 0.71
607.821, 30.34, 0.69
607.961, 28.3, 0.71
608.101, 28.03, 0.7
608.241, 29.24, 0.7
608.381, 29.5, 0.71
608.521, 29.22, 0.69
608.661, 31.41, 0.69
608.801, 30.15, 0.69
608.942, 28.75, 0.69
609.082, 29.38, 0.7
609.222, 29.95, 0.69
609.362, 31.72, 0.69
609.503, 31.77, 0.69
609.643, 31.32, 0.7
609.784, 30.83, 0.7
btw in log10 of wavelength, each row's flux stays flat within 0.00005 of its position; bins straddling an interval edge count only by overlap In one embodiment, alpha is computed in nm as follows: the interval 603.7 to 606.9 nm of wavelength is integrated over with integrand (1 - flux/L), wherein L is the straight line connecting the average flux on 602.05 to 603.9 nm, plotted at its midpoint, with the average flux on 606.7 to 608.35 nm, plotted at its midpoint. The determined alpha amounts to 0.053 nm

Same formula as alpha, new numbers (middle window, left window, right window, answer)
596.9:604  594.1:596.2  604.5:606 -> 0.10 nm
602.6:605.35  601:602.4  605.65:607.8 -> -0.08 nm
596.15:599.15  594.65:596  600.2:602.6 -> 0.02 nm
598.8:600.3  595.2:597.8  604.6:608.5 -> -0.04 nm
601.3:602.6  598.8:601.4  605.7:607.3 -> 0.01 nm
